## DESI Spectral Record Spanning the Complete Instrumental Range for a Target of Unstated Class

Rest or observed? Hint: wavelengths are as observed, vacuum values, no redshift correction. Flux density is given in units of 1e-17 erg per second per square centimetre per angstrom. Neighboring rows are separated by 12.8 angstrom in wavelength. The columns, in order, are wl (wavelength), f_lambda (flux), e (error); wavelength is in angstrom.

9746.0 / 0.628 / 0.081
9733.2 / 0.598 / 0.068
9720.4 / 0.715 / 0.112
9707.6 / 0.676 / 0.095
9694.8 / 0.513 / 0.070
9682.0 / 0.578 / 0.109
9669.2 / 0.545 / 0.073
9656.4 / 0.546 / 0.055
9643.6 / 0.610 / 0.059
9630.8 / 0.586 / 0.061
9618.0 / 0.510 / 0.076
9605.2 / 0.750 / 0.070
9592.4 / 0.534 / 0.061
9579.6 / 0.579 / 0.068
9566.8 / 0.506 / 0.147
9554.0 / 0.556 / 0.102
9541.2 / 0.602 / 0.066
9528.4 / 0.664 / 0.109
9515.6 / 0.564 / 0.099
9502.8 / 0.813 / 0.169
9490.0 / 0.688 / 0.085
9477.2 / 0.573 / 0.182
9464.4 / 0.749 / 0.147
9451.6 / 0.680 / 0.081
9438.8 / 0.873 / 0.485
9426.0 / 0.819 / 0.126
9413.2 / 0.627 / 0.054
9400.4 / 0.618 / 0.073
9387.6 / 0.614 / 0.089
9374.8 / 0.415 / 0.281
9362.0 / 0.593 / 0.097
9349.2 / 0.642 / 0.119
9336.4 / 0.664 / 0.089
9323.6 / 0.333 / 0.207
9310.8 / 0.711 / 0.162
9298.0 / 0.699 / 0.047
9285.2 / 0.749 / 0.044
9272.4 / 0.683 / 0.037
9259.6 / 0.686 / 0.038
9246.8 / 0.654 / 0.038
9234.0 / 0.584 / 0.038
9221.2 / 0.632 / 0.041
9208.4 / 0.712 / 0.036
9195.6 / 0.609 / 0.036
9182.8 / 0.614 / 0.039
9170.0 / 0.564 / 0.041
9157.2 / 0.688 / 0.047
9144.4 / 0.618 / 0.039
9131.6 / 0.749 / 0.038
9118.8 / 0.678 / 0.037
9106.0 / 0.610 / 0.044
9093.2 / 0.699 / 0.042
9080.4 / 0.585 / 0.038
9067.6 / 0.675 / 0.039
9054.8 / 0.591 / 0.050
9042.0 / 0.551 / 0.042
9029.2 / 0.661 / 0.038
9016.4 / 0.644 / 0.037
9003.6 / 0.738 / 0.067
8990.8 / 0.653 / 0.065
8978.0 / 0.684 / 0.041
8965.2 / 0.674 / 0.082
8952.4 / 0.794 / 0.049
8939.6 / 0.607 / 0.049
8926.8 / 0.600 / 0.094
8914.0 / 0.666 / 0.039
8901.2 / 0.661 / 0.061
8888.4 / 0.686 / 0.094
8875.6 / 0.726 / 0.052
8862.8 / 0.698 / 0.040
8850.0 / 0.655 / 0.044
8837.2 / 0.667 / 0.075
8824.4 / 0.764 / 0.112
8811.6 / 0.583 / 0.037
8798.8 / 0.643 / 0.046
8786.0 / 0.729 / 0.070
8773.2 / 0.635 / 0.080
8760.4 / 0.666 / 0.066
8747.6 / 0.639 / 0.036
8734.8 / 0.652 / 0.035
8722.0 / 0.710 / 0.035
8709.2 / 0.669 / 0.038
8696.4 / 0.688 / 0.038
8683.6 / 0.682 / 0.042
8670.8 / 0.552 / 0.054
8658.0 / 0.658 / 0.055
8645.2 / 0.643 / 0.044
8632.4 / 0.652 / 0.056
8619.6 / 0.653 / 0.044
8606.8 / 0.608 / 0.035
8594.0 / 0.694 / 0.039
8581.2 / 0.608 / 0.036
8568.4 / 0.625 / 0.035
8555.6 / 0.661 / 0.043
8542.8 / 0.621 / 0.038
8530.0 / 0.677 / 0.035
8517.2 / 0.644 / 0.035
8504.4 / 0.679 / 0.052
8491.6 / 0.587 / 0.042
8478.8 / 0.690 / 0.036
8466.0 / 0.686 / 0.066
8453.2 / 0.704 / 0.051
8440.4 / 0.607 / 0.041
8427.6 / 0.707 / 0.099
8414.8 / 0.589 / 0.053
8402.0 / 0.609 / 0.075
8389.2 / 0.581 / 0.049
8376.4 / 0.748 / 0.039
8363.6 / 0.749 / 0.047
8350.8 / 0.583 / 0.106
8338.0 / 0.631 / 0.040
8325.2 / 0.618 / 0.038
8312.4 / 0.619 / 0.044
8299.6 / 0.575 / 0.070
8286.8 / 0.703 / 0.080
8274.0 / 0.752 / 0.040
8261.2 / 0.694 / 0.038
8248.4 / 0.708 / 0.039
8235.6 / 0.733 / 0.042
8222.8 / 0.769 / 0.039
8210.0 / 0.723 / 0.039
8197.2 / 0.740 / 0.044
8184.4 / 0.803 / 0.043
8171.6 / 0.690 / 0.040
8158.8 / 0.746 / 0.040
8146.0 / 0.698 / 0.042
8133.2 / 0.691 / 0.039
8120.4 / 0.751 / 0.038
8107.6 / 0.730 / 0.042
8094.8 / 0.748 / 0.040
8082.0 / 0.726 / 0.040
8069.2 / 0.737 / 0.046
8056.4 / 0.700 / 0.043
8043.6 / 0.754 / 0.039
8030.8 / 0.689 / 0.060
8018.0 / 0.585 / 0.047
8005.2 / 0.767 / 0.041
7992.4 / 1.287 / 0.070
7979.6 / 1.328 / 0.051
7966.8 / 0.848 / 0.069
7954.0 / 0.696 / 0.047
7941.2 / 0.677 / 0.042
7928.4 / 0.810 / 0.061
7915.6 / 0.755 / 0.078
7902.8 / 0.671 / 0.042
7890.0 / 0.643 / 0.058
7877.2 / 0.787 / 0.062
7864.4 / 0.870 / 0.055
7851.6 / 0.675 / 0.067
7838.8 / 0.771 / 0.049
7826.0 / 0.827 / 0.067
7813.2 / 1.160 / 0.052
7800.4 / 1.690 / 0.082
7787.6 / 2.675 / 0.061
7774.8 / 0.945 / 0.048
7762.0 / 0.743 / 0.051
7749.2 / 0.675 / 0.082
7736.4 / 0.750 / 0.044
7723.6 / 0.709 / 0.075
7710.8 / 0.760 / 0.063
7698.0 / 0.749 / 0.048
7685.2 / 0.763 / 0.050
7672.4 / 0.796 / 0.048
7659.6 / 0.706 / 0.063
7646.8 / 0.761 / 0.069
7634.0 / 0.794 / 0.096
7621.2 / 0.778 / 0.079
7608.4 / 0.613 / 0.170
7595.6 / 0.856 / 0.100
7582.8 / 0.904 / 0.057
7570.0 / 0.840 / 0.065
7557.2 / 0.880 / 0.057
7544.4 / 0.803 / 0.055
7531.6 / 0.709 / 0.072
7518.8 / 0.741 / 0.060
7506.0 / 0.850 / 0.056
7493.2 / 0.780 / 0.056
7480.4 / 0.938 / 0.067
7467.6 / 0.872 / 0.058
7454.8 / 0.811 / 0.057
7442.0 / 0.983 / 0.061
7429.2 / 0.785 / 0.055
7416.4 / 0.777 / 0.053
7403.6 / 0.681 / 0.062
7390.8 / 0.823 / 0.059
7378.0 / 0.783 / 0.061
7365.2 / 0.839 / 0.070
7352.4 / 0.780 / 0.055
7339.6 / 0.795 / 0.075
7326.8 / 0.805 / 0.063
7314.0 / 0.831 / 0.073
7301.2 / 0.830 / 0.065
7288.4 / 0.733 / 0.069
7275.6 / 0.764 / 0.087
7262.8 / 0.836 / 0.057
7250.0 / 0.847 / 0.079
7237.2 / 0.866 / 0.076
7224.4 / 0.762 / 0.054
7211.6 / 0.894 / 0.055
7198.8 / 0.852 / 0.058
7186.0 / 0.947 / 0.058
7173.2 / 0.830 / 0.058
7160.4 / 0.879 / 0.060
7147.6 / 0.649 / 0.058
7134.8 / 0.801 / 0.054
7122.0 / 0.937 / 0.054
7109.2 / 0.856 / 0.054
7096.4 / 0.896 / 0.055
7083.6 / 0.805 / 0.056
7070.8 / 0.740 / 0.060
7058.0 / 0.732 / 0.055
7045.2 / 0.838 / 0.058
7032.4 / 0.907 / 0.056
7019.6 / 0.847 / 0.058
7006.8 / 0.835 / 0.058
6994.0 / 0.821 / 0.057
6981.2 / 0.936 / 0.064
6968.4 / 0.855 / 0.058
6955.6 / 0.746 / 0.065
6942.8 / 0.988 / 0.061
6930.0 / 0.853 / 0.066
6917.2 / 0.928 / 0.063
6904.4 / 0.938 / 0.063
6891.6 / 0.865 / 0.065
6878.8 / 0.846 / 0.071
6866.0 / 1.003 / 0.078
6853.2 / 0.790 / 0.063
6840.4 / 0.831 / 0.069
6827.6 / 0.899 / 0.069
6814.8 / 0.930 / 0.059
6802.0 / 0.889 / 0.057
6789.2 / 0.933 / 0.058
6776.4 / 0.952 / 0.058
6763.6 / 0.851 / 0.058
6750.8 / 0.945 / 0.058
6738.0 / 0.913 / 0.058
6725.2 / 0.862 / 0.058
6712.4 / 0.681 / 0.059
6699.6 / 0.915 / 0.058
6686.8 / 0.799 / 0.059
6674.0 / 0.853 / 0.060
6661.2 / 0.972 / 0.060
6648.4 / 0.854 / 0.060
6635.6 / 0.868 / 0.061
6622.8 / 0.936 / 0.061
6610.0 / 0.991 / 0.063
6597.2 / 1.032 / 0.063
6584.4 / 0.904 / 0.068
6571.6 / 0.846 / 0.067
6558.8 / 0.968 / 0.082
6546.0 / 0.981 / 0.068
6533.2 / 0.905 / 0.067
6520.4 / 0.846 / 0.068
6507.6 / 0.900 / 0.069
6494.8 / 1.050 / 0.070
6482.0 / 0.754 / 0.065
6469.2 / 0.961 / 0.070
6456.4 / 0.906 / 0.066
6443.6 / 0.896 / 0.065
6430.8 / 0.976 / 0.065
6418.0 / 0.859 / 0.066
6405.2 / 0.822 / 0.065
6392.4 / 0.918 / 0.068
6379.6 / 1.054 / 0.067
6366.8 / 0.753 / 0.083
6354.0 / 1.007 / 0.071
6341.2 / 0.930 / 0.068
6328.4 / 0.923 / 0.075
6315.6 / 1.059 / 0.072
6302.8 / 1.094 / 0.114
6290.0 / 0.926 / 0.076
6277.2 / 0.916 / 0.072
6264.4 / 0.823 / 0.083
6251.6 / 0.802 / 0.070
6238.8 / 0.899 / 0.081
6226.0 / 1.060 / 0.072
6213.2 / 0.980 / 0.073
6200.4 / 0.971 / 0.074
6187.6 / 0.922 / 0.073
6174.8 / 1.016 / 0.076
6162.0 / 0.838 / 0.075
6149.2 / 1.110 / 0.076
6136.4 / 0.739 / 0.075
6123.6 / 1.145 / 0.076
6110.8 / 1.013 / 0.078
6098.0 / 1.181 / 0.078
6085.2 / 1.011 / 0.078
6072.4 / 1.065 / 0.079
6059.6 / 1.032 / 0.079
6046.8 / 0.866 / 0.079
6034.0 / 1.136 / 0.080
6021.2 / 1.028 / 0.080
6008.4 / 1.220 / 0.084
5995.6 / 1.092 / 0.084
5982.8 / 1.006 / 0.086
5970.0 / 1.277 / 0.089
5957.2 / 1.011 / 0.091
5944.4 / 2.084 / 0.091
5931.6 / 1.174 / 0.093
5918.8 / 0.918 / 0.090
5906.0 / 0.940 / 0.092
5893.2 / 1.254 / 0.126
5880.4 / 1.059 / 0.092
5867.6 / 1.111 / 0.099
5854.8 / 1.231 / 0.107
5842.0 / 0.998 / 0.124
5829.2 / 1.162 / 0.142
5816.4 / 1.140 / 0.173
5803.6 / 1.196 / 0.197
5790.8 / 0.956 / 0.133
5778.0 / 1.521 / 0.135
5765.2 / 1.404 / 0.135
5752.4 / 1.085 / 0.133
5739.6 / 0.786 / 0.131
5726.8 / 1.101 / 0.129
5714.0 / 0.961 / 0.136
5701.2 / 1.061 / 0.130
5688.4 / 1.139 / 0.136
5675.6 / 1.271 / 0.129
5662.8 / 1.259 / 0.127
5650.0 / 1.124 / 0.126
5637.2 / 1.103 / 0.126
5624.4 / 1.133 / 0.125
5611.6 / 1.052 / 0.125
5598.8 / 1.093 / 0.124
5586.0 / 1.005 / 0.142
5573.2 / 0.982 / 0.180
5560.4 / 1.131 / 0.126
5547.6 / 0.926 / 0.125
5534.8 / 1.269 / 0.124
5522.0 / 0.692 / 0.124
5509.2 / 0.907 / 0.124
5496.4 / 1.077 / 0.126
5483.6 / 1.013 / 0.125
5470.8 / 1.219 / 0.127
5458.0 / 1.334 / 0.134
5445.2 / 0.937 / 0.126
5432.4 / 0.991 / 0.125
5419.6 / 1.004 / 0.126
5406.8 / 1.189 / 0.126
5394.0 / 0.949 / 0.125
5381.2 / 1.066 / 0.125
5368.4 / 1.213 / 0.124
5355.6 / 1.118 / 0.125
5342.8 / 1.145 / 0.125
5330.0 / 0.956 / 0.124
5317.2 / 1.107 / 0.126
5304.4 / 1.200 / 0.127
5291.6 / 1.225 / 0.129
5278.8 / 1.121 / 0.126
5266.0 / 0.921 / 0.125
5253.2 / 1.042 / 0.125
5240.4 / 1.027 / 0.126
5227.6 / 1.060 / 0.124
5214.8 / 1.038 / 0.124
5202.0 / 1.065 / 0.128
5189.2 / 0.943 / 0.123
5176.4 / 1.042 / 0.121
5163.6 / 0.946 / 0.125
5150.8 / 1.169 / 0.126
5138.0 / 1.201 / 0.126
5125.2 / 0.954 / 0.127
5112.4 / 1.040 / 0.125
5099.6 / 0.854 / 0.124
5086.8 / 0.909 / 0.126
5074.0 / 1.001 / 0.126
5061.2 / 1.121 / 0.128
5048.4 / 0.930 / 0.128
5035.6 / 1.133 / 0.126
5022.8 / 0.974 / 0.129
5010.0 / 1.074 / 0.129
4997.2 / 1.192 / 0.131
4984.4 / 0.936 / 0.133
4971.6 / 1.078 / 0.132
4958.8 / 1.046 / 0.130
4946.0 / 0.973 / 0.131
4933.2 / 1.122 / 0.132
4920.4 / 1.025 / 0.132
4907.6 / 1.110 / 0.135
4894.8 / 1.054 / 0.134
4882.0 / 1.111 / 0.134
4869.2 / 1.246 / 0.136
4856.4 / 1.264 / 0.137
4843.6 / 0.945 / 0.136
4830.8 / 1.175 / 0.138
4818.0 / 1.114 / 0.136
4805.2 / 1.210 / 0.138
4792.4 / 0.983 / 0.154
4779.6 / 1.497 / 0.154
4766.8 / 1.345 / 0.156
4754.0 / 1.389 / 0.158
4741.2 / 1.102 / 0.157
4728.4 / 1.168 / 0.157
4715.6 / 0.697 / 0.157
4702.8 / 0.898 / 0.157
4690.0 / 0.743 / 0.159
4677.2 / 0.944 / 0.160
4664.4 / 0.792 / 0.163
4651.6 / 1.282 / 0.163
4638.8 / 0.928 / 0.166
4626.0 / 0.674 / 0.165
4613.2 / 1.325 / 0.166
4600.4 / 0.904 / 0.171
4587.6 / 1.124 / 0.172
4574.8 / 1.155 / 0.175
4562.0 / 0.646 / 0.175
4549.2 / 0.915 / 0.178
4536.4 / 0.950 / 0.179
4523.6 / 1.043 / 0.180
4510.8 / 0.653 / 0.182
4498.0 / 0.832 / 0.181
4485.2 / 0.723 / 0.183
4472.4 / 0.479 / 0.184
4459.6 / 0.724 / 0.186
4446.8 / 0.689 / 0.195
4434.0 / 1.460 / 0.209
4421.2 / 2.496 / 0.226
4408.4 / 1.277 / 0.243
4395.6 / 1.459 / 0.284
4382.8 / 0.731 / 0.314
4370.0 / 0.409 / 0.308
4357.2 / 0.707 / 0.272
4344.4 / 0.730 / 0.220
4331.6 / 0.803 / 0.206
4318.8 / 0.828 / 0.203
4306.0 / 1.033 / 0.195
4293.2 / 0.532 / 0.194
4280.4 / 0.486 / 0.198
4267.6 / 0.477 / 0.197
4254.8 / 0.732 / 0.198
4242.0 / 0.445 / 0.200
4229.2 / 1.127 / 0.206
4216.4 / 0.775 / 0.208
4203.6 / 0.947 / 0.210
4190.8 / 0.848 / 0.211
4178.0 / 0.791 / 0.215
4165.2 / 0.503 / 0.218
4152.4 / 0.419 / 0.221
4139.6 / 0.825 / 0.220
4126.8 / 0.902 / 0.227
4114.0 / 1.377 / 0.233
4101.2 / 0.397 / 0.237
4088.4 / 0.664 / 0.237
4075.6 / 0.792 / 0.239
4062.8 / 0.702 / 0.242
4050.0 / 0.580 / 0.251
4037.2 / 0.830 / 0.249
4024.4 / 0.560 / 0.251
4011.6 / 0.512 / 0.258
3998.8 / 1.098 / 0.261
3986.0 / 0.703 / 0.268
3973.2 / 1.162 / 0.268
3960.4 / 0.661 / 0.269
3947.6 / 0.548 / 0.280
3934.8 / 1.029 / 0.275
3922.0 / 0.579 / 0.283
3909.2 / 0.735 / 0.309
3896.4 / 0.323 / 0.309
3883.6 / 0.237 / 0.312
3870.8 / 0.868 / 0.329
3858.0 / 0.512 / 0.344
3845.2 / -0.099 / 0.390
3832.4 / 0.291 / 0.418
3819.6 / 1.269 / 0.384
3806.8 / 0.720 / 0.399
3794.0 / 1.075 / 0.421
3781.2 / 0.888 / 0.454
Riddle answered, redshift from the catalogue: 0.19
